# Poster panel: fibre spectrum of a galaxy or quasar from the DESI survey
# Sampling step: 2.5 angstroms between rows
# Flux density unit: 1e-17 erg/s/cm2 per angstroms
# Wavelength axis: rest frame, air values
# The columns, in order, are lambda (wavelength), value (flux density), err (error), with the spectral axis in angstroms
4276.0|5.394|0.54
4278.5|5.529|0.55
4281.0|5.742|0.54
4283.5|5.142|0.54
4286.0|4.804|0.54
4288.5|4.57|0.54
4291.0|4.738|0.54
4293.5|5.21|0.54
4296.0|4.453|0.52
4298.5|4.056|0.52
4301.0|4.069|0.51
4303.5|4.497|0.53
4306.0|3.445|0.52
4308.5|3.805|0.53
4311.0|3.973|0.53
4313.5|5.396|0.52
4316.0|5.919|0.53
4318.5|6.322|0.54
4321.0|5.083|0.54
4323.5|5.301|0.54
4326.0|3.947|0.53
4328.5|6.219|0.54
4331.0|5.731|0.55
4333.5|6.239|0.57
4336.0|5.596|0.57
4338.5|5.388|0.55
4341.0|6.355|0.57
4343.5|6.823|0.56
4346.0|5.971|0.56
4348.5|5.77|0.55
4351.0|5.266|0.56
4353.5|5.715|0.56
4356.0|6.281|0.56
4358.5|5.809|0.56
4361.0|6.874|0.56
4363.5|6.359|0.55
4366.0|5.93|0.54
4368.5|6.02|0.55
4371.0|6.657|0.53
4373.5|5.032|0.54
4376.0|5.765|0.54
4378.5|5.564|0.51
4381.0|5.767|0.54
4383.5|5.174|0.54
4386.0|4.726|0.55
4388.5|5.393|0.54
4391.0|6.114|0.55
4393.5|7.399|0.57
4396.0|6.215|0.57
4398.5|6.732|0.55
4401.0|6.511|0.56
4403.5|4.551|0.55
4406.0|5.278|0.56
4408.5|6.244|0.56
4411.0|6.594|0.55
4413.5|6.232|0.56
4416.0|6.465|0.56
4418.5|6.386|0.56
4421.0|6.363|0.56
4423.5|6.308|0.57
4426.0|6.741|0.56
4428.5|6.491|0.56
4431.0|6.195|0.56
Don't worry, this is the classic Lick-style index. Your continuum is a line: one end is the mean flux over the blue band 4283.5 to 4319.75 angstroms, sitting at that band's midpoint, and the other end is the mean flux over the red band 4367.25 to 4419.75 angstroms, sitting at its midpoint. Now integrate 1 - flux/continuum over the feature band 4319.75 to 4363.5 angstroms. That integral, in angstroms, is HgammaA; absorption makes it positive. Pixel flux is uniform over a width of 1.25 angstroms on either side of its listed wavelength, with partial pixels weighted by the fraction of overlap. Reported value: -4.8 angstroms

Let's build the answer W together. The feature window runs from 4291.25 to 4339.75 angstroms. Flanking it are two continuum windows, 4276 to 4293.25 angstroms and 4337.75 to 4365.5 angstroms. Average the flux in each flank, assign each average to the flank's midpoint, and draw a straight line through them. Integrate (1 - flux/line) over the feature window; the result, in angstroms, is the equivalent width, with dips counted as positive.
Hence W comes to 5.1 angstroms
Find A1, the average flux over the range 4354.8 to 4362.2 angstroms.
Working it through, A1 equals 6.32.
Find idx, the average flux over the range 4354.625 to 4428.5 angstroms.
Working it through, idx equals 6.06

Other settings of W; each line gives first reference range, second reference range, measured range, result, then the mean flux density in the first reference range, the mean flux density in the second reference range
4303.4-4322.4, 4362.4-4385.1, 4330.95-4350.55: -2.62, 4.83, 5.79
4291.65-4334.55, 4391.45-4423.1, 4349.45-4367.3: -1.52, 4.91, 6.25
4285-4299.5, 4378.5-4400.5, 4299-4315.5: 1.97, 4.65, 5.94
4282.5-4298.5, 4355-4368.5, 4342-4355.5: 0.04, 4.75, 6.23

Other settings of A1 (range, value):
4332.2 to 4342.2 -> 5.89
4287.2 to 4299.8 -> 4.6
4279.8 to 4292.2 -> 5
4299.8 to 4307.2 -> 4.01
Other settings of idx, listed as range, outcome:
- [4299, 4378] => 5.52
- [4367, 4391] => 5.6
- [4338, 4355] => 5.93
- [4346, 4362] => 5.94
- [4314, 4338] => 5.58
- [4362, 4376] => 5.99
